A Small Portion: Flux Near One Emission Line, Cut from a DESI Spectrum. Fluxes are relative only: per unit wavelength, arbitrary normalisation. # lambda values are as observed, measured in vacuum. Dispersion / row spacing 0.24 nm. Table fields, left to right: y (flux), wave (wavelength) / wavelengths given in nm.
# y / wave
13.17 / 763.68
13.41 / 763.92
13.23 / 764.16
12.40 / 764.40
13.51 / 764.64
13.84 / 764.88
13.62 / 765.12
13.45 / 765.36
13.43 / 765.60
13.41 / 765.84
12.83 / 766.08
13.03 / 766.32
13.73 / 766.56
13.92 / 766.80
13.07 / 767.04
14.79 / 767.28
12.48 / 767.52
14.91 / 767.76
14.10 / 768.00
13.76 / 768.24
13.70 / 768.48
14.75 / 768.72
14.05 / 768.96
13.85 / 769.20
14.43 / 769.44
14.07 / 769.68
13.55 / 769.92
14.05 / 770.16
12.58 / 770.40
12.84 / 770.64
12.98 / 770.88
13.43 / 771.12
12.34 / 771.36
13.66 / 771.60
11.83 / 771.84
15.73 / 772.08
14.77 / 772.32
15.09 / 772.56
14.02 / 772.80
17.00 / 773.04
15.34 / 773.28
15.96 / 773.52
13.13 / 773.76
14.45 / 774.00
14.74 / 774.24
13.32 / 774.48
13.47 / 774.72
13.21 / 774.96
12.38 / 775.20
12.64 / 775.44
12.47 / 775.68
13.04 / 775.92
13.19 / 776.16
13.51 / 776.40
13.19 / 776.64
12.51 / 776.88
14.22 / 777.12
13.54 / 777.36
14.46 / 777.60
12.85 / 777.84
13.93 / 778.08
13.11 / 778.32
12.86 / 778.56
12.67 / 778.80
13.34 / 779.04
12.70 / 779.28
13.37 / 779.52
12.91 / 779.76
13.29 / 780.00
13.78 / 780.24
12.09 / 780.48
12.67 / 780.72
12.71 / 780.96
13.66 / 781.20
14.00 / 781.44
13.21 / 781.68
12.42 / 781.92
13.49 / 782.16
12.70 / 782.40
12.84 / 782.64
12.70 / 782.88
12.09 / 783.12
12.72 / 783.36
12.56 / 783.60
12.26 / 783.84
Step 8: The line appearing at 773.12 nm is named [N II]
